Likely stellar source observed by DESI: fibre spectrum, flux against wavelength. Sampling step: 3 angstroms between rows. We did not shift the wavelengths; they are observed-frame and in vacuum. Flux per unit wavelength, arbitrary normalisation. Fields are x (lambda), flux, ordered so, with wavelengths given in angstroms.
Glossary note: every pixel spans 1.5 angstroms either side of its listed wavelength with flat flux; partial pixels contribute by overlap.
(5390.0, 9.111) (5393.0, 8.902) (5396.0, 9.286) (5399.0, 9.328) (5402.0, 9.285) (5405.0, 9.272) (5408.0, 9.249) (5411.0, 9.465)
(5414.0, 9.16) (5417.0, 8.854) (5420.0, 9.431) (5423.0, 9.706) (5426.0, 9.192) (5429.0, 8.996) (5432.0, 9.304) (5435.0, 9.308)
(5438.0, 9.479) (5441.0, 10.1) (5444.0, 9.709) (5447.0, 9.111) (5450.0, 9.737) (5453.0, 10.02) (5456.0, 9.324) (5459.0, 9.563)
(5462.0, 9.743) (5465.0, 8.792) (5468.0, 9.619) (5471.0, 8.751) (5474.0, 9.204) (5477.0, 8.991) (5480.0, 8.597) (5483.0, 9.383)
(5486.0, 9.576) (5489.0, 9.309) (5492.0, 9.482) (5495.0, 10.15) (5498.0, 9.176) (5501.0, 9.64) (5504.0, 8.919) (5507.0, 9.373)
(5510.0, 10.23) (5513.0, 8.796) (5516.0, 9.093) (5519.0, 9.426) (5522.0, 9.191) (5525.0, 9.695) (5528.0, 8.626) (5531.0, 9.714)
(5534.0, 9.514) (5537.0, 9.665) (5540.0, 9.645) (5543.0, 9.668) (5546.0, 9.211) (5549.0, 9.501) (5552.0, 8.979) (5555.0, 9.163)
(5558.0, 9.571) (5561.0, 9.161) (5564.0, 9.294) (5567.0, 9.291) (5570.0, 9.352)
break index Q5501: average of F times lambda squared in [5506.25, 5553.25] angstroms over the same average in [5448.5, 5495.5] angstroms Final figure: 1.02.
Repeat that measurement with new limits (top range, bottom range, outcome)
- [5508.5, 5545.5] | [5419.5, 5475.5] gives 1.03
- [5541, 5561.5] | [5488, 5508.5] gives 1.01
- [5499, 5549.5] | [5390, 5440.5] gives 1.05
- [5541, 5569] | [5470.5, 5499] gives 1.03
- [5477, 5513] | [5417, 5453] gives 1.02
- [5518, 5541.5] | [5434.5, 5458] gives 1.01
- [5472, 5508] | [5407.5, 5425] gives 1.03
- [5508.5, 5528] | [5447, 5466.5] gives 1.01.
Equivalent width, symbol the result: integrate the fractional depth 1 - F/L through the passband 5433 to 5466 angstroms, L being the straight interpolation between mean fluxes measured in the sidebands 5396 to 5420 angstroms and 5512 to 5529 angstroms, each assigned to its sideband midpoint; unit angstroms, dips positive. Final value -1.17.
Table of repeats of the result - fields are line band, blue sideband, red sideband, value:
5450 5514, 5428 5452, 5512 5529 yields -0.4 angstroms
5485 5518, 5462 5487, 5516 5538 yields -0.6 angstroms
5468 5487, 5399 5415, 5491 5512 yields 0.7 angstroms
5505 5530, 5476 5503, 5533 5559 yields 0.2 angstroms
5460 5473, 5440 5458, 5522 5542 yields 0.5 angstroms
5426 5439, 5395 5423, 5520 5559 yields 0.1 angstroms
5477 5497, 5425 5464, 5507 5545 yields 0.2 angstroms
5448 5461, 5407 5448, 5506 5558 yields -0.4 angstroms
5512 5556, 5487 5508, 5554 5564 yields 0.1 angstroms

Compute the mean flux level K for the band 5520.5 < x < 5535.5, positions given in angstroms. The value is 9.35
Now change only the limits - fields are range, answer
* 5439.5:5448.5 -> 9.64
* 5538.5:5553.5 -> 9.4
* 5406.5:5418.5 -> 9.18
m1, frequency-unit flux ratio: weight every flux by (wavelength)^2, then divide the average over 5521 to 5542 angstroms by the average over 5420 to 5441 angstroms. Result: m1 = 1.0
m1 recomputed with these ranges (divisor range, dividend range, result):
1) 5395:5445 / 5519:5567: 1.05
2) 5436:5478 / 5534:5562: 1.03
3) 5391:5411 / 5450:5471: 1.05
